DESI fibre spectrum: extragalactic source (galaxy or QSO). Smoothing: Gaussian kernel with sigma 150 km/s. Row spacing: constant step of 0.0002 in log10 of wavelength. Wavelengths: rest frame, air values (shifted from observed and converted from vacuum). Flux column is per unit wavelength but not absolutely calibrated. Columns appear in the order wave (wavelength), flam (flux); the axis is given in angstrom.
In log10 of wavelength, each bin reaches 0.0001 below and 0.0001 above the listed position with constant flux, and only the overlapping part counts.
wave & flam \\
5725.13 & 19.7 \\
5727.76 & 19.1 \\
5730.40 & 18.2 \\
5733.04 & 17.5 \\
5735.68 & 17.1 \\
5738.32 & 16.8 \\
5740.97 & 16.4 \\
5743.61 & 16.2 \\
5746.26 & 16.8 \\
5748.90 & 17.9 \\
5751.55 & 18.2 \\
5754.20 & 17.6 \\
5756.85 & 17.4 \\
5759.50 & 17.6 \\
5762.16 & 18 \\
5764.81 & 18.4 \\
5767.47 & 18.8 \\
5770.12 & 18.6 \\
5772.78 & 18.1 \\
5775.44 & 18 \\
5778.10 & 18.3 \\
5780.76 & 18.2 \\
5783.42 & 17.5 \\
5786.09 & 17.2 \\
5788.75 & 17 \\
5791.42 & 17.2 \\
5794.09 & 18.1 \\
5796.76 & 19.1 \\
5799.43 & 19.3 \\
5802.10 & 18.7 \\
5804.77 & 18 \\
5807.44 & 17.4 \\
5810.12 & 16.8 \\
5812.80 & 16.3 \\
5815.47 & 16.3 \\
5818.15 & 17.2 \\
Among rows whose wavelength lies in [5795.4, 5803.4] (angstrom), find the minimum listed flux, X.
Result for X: 18.7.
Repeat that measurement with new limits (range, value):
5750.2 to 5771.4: 17.4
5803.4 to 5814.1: 16.3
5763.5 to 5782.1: 18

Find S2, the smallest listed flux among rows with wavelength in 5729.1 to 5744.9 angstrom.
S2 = 16.2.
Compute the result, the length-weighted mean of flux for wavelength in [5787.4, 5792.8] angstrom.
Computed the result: 17.1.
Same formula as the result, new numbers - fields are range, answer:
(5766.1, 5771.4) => 18.7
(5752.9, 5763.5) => 17.7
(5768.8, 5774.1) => 18.3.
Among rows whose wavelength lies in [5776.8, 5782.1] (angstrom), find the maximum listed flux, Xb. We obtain 18.3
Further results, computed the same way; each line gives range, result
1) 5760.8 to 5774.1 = 18.8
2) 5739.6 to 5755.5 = 18.2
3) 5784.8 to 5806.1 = 19.3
